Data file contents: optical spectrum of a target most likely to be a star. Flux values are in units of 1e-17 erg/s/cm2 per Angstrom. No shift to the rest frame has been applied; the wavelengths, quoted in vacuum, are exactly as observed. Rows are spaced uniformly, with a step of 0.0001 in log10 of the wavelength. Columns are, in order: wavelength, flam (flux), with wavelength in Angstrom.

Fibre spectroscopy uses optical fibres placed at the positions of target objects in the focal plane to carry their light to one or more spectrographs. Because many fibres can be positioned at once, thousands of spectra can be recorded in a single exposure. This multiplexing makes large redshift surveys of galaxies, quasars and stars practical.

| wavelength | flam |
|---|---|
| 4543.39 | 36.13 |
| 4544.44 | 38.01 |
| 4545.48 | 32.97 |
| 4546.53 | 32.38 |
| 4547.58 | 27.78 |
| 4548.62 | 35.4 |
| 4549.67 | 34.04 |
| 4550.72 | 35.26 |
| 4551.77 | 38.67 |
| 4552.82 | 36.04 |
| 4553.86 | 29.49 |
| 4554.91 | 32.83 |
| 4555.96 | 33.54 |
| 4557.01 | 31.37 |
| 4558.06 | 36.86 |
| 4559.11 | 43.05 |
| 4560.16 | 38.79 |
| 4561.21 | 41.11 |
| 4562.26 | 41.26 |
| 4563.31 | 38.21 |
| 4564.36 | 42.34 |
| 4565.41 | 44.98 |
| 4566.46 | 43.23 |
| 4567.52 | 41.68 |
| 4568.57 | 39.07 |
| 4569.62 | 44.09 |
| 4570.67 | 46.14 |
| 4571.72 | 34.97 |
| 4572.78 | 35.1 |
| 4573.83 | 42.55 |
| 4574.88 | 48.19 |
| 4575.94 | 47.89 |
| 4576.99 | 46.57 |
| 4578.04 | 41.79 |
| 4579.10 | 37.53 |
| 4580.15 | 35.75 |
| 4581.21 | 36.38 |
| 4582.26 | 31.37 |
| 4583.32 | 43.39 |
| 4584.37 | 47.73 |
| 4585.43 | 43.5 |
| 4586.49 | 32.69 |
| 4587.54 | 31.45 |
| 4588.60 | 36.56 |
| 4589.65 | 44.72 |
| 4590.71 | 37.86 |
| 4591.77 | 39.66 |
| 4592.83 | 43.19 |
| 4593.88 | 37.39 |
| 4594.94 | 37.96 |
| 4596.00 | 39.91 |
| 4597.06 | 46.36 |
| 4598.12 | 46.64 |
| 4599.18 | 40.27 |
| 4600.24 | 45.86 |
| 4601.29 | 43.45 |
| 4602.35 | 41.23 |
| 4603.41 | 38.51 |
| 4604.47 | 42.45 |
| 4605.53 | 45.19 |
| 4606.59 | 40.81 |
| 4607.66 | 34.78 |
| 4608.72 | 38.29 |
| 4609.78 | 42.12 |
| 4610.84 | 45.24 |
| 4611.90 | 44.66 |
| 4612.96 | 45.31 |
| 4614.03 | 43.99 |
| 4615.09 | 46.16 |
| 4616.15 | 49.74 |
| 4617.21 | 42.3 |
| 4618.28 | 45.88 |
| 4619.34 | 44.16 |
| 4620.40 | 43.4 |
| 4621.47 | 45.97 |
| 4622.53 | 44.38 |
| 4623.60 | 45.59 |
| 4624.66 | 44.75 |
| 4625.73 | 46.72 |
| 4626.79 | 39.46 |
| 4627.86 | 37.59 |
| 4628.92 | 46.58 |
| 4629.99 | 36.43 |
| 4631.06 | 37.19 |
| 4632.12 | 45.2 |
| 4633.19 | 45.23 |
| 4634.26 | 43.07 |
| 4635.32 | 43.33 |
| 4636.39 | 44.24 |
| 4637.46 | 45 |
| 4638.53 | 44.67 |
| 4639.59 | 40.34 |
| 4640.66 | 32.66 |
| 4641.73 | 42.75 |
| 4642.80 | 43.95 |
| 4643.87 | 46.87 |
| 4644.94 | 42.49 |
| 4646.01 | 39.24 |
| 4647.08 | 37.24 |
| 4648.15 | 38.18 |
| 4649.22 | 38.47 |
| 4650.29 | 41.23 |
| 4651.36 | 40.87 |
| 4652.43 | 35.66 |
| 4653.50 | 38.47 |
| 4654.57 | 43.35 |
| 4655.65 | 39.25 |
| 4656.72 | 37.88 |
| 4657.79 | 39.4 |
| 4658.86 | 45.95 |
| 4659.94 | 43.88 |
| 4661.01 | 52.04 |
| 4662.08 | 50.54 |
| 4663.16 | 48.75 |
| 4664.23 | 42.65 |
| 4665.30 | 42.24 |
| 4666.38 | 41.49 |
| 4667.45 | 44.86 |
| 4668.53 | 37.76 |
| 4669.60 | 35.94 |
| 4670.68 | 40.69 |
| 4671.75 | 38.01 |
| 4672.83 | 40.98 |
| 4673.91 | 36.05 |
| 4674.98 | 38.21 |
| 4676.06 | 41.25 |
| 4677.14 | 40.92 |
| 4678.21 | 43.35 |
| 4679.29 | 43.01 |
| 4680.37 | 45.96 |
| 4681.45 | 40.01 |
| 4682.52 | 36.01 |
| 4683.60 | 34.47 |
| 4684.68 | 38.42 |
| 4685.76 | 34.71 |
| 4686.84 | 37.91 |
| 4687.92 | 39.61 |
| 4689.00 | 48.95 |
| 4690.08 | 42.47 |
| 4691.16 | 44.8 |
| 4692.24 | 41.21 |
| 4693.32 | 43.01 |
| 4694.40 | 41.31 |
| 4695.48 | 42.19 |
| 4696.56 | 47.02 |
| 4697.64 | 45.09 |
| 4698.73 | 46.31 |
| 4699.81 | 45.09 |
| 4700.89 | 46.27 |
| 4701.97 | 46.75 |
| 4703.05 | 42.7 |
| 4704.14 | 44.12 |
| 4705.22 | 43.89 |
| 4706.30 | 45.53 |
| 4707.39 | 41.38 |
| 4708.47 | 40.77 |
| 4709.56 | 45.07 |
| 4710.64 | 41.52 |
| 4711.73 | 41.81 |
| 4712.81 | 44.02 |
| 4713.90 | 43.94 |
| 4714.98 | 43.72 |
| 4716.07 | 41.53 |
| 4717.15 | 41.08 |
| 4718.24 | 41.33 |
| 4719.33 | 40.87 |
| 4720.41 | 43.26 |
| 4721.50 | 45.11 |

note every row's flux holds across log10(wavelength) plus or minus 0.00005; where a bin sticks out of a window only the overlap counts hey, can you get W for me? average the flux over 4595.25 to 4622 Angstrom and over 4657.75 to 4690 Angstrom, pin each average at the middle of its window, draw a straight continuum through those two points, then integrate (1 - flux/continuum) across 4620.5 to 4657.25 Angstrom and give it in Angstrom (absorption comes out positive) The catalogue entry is 0.7 Angstrom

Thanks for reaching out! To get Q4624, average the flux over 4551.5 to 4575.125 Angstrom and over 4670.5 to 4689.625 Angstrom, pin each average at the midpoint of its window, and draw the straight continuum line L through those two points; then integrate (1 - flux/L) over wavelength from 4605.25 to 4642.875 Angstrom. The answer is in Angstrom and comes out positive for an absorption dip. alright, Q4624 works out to -3.2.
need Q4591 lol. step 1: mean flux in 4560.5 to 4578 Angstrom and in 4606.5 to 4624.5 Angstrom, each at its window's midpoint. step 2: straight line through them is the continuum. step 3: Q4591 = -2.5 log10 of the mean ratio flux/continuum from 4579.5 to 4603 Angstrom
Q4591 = 0.08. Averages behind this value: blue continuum 42.3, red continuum 43.8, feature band 40.1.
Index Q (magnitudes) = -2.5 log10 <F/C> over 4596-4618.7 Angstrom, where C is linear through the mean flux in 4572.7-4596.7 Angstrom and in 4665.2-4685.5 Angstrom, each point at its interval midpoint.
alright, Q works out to -0.08 mag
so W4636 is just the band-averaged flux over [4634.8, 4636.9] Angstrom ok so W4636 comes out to 43.7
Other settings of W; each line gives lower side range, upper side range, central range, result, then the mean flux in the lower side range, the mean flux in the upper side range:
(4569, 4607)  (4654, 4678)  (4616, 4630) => -0.84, 41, 41.9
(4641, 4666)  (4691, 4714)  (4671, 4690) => 1.37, 42.1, 43.8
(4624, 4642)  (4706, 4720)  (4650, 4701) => 0.65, 42.1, 42.5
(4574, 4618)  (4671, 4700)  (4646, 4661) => 0.37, 41.6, 41.3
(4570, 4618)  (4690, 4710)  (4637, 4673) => 1.11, 41.4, 44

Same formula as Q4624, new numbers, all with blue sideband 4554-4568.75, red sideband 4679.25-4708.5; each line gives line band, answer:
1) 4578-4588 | 0.37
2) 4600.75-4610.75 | -0.22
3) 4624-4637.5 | -0.61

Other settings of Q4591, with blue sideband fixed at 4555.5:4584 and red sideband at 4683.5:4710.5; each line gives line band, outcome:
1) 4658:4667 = -0.09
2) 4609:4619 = -0.09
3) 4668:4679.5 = 0.08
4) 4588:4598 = 0.01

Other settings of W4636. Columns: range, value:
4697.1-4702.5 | 45.9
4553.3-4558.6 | 32.9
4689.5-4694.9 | 42.6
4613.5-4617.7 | 45.7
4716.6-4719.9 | 41.2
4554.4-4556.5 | 33.1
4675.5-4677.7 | 41.1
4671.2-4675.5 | 38.4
